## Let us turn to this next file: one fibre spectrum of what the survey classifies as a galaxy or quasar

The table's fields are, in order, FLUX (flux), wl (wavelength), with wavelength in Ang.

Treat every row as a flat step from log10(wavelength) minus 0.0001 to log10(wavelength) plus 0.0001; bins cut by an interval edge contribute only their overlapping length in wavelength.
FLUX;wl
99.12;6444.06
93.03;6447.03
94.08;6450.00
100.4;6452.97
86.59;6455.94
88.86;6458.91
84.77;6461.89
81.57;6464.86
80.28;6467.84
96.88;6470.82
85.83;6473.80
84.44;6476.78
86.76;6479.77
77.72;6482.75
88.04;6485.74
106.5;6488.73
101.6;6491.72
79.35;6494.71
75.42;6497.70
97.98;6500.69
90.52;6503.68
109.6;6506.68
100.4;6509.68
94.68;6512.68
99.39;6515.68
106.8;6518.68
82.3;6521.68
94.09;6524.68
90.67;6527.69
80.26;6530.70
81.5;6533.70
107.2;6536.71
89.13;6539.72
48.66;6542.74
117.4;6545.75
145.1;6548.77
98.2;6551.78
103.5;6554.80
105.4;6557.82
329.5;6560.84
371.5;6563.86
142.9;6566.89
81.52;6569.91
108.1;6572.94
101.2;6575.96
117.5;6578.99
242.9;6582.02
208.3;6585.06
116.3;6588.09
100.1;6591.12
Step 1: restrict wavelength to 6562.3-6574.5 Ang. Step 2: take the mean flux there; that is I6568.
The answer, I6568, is 176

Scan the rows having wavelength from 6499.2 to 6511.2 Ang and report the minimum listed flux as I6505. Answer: 90.52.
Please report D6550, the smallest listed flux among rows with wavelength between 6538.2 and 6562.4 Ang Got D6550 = 48.66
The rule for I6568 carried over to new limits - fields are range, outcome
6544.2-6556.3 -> 116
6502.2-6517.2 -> 98.9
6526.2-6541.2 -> 89.8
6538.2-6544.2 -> 69.1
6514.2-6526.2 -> 95.7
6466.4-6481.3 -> 86.8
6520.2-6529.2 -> 89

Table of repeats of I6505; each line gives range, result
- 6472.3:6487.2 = 77.72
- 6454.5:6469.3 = 80.28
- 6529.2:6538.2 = 80.26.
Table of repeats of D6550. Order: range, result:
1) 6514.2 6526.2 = 82.3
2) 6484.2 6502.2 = 75.42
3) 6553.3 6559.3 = 103.5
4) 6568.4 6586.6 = 81.52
